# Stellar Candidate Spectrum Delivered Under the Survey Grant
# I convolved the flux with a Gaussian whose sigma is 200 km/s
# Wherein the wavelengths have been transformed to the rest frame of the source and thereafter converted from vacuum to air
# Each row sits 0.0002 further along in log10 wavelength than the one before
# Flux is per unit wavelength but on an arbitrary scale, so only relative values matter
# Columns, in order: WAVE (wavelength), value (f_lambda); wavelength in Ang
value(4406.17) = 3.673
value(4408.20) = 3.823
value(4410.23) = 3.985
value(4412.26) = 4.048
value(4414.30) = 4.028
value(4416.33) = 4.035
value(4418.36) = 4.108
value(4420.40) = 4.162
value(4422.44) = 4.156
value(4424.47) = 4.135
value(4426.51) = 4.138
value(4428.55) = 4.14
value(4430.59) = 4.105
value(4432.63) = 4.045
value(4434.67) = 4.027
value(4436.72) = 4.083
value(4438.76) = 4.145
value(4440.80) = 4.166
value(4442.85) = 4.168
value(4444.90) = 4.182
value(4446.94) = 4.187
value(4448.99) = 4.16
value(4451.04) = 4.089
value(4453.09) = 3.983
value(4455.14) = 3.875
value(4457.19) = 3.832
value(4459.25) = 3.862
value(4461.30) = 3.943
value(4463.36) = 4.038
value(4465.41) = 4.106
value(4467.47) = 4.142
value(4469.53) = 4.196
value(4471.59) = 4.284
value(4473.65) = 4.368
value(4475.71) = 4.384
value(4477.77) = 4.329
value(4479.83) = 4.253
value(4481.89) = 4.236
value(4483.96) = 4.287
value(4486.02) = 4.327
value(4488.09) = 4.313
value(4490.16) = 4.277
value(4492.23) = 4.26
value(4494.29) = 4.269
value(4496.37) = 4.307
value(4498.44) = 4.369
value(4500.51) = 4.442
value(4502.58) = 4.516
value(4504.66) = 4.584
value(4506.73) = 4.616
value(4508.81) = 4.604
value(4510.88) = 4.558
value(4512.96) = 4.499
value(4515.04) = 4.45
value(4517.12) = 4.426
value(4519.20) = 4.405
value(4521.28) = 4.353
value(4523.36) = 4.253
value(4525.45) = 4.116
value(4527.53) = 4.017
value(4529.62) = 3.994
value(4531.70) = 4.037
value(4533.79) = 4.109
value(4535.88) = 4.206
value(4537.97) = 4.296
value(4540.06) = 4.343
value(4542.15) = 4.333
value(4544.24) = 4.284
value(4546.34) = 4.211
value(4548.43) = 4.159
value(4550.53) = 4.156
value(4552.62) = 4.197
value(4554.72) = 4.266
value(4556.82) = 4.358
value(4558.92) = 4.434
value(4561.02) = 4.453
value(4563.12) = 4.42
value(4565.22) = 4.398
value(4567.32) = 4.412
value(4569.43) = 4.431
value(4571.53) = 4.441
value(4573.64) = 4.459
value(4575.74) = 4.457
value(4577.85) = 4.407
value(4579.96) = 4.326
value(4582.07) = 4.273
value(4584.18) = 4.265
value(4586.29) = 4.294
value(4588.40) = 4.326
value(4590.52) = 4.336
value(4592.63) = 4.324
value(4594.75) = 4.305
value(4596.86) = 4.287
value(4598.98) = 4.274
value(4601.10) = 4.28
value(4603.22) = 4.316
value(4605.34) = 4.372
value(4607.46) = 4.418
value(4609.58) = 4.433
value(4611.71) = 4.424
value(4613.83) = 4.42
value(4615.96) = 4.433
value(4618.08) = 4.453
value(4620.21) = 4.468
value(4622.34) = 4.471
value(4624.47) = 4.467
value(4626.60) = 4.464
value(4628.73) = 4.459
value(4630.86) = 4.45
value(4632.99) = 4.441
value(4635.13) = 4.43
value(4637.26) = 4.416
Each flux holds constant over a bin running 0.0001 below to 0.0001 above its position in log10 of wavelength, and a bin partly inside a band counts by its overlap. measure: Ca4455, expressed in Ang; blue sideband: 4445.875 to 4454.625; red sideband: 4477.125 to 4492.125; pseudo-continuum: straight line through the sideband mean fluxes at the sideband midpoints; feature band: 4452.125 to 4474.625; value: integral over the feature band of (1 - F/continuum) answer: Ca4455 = 0.6 Ang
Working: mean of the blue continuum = 4.09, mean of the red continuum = 4.29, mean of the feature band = 4.06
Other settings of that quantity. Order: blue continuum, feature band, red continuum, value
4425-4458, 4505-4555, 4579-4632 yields -0.6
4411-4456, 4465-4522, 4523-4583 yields -2.4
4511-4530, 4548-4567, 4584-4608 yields -0.1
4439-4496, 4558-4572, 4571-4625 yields -0.3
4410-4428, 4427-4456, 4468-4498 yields 0.4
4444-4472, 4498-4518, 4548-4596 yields -1.6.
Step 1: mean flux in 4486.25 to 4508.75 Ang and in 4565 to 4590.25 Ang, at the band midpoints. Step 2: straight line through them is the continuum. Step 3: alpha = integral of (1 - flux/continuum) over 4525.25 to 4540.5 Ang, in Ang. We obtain 0.9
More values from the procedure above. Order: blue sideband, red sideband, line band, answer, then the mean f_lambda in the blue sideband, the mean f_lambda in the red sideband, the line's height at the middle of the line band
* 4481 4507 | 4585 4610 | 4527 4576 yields 0.6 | 4.36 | 4.33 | 4.34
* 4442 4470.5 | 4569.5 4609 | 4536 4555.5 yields 0.0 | 4.05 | 4.35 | 4.25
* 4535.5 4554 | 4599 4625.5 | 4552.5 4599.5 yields -0.4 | 4.24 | 4.41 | 4.32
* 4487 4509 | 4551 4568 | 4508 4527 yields 0.0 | 4.41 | 4.36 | 4.39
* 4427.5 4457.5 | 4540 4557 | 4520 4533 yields 0.2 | 4.09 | 4.25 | 4.21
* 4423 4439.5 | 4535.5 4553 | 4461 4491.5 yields -0.6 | 4.1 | 4.25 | 4.16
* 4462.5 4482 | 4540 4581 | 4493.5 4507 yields -0.5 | 4.24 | 4.35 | 4.27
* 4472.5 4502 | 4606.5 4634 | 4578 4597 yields 0.5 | 4.32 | 4.45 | 4.42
